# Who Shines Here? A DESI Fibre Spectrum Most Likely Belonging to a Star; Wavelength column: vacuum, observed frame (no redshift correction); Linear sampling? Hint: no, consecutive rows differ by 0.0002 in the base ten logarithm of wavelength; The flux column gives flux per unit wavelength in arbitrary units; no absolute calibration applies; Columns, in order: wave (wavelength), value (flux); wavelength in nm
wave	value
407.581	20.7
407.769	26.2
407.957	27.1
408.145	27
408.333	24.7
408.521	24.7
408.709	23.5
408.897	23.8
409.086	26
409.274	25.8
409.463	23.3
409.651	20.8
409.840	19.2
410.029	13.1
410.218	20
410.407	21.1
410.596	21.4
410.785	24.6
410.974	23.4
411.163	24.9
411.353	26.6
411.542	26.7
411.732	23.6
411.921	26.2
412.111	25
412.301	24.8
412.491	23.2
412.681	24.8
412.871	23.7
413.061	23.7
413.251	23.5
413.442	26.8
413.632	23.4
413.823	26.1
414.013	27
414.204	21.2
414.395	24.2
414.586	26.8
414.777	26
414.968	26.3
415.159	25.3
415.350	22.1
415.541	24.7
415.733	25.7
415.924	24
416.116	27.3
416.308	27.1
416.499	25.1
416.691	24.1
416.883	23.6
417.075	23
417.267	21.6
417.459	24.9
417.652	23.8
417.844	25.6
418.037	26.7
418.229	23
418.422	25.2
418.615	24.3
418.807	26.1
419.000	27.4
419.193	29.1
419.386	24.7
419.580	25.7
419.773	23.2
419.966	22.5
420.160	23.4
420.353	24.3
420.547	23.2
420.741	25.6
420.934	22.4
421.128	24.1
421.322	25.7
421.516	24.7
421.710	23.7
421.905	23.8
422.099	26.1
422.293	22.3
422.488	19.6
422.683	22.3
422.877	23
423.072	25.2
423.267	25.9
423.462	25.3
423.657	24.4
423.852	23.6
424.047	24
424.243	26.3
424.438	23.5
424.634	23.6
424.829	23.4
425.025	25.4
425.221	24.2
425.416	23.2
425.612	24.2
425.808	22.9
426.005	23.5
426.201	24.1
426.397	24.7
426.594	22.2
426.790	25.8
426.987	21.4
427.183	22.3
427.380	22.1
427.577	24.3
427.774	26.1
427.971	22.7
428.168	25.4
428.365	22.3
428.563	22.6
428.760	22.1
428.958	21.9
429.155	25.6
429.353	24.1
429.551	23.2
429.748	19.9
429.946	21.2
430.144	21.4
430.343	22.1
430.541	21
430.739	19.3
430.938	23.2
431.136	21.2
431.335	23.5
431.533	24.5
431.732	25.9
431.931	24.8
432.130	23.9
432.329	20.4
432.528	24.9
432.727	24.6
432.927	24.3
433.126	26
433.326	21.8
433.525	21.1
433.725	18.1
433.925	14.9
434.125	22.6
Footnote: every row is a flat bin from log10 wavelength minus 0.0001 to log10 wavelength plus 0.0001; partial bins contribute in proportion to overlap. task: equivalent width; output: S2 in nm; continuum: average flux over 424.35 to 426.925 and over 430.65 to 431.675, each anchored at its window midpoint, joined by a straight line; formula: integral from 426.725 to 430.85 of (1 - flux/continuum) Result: 0.08 nm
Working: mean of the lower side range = 23.9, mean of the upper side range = 22.5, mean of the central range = 22.7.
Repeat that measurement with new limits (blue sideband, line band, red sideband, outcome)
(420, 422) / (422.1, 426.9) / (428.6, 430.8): -0.14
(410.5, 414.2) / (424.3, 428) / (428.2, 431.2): -0.17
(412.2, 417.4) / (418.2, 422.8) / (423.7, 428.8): -0.02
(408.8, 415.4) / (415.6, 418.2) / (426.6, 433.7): -0.12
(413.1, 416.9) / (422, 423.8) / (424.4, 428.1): 0.02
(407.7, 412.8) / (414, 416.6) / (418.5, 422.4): -0.10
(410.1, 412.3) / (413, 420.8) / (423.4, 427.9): -0.30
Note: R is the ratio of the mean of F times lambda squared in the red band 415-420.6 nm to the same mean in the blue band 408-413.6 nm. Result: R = 1.08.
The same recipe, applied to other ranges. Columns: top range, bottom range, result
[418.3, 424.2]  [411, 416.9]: 1.01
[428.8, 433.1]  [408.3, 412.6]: 1.09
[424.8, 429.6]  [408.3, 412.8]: 1.09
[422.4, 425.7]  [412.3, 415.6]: 1.02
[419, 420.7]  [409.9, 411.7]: 1.15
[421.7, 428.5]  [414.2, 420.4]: 0.99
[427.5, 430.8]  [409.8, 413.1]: 1.06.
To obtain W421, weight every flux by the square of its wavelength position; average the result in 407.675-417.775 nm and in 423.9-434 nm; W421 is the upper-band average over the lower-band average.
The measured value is 1.03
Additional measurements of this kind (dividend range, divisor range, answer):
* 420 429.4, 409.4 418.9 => 1.04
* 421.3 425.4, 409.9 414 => 1.07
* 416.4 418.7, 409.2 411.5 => 1.14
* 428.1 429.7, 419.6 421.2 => 1.02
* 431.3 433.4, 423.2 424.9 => 1.03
